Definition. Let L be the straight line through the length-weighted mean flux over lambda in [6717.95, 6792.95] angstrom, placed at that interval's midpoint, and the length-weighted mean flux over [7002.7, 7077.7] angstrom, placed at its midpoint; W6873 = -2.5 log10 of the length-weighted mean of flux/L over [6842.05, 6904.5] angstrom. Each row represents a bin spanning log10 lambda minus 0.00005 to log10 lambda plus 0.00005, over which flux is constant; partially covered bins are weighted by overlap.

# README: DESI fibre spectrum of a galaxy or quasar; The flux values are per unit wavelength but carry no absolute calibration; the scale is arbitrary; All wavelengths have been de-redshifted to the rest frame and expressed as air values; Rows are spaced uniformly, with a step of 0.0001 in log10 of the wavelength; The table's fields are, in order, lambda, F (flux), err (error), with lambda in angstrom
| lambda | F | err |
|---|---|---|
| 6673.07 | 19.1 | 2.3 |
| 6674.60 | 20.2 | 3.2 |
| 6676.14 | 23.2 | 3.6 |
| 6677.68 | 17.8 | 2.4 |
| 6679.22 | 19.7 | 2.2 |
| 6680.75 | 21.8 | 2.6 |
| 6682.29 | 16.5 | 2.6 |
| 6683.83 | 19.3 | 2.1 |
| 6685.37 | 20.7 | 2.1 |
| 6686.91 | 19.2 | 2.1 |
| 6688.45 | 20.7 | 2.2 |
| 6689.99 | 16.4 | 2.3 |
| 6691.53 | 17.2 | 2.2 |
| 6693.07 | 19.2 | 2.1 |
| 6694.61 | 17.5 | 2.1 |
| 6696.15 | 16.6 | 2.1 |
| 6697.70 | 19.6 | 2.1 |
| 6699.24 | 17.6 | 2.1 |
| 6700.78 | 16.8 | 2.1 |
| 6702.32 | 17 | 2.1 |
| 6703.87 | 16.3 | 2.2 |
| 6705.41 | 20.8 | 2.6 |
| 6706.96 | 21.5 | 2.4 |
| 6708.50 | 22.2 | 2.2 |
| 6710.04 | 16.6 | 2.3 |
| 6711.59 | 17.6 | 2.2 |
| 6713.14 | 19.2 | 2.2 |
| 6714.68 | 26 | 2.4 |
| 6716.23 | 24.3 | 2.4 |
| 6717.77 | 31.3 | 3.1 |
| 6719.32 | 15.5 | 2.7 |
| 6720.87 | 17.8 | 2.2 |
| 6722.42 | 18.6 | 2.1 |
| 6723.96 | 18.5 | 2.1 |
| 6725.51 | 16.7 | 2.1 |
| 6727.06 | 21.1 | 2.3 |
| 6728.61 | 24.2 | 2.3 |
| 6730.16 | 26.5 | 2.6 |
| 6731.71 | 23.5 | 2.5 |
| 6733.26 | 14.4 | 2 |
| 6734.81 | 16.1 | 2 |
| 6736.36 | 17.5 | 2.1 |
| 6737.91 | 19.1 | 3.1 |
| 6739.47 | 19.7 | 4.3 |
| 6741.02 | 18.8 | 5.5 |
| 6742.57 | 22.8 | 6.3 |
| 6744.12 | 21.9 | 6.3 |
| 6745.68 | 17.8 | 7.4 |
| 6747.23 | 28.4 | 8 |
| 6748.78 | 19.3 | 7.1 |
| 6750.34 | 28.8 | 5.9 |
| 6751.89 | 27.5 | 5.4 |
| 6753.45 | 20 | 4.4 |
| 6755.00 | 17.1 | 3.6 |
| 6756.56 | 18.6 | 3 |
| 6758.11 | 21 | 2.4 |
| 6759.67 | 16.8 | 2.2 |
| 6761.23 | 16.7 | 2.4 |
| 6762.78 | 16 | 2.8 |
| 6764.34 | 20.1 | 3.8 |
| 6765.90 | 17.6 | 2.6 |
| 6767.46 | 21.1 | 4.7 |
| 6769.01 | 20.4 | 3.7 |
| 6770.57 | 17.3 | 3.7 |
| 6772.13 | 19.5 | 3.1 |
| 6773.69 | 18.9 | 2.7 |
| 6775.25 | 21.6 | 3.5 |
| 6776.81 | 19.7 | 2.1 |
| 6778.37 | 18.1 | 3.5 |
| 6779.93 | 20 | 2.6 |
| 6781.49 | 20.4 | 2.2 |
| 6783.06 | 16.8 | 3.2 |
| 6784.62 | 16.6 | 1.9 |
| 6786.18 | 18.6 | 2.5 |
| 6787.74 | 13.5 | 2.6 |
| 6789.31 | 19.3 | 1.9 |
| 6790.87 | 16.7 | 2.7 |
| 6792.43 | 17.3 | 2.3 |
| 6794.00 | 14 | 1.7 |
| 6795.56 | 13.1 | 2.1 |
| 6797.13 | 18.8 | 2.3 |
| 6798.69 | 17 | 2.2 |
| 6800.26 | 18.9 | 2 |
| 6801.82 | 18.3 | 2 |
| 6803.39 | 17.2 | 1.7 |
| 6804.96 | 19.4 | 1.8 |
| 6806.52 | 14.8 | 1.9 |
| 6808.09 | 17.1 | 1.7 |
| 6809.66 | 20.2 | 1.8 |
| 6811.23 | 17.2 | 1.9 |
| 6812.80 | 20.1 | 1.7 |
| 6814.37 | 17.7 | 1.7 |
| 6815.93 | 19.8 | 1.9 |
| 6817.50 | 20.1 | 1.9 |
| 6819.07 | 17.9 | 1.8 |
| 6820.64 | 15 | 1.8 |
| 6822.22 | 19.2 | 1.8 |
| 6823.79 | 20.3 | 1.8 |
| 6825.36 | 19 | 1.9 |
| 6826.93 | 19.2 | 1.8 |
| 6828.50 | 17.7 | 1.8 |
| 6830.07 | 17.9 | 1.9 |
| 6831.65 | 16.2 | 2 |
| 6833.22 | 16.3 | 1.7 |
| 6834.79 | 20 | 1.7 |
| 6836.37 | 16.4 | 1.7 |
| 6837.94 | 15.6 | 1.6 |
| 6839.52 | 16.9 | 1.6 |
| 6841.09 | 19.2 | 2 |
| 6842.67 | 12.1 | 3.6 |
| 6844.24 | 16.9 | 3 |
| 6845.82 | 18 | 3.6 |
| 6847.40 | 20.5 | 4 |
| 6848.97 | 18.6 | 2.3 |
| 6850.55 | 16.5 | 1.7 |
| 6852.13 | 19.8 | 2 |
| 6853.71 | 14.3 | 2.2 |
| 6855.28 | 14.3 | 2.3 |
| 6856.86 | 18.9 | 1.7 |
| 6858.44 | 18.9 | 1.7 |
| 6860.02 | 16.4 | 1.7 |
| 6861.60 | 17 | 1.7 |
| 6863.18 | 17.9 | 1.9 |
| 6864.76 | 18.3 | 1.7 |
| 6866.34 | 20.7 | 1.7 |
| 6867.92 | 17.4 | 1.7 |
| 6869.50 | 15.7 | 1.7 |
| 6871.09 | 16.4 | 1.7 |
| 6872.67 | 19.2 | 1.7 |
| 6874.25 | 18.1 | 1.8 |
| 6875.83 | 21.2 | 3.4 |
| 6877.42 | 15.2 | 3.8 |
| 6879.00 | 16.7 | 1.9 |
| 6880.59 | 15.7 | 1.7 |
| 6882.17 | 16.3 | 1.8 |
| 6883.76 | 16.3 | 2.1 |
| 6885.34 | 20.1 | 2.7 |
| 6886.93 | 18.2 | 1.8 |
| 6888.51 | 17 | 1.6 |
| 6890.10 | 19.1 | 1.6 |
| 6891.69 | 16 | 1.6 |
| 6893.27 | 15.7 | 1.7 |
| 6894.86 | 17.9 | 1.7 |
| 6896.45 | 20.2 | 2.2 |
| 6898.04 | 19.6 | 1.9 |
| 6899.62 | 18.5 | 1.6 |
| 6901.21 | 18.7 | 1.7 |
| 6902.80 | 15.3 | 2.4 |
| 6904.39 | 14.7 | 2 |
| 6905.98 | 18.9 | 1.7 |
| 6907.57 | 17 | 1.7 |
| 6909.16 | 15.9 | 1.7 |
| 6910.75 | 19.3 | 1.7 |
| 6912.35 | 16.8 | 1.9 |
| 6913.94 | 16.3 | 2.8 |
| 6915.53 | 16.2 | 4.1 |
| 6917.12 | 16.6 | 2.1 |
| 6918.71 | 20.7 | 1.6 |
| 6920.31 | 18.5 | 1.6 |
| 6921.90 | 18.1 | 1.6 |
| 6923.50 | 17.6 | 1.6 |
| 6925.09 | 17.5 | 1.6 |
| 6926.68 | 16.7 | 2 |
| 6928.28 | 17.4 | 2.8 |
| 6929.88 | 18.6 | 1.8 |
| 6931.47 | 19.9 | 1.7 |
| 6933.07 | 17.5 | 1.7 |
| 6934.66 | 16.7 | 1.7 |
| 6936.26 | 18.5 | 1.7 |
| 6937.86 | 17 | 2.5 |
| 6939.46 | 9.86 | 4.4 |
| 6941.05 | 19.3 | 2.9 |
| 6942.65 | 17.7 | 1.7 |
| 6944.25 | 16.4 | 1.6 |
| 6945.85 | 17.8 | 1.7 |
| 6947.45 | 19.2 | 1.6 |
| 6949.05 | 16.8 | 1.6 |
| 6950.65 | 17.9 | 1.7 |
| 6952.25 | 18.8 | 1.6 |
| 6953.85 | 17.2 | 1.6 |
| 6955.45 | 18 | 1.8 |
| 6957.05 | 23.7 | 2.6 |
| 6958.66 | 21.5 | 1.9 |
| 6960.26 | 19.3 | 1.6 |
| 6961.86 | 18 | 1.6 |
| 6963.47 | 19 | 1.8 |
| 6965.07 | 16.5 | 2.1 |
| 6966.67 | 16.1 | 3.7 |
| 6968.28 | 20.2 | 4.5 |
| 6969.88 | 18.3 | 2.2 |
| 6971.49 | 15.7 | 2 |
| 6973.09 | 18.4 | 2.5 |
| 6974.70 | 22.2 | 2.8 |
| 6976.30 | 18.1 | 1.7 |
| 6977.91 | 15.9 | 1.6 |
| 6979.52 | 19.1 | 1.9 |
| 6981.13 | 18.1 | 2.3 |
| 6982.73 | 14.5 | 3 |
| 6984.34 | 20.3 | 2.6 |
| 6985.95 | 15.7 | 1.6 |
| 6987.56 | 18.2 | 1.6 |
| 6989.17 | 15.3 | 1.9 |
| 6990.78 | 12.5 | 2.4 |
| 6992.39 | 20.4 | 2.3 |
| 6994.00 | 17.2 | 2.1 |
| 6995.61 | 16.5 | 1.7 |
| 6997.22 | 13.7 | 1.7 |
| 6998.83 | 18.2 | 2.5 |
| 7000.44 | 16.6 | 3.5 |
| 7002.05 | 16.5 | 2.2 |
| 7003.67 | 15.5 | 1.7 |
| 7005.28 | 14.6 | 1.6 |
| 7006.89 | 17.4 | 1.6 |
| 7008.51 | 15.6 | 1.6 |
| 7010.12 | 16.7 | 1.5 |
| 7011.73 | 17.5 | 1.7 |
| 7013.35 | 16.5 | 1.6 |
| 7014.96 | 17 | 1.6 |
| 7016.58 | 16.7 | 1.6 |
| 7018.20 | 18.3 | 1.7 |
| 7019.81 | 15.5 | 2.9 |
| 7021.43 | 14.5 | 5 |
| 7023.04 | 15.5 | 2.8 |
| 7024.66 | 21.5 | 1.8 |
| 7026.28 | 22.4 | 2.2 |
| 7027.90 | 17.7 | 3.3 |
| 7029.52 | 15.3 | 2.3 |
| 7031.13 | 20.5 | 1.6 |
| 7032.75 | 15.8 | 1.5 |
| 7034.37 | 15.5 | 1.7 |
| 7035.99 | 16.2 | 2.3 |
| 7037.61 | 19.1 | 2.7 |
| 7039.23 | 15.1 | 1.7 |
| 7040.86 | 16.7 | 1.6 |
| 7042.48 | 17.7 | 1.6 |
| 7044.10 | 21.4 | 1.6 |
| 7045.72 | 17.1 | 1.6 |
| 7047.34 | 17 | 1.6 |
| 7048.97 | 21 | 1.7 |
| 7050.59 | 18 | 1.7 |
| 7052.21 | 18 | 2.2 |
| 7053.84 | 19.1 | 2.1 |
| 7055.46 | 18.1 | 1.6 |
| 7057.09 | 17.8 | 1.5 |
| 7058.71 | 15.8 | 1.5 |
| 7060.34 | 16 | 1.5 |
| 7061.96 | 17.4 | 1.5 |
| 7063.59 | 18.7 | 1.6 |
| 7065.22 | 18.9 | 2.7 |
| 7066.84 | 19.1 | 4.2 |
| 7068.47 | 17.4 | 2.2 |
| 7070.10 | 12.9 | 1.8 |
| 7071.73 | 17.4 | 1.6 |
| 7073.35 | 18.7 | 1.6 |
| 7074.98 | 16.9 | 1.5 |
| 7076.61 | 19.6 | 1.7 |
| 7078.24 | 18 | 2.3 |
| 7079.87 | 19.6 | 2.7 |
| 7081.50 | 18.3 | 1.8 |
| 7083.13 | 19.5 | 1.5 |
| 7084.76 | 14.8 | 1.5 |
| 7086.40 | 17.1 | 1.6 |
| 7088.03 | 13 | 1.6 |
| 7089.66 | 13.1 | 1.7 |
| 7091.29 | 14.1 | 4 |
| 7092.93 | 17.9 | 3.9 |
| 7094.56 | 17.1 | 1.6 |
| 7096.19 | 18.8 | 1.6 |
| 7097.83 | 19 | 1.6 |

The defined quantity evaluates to 0.07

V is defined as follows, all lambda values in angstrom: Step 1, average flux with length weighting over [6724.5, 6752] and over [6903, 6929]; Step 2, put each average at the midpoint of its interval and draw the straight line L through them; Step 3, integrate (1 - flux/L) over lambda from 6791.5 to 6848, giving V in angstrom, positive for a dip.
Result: 5.1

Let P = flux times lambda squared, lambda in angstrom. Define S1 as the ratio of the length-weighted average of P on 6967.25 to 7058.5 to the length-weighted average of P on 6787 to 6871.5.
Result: 1.0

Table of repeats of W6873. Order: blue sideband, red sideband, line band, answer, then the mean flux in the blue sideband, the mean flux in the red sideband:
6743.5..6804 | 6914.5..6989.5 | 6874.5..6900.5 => 0.03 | 19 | 17.9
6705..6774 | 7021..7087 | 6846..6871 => 0.10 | 20.3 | 17.8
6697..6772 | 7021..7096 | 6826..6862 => 0.11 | 20.1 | 17.5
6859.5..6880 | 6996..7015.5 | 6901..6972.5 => -0.04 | 17.7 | 16.3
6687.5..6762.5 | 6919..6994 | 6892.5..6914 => 0.05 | 20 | 17.8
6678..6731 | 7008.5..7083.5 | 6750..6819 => 0.04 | 19.7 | 17.7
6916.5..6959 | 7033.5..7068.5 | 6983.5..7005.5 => 0.08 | 17.9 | 17.8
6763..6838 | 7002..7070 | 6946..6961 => -0.09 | 18.1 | 17.4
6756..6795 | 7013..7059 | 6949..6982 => -0.04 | 18.2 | 17.6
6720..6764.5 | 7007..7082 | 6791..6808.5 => 0.17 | 20.2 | 17.6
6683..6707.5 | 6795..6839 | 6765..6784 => -0.07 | 18.5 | 17.9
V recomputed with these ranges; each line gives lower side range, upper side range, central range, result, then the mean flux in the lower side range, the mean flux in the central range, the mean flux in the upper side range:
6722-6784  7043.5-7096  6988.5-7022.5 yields 3.1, 20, 16.3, 17.5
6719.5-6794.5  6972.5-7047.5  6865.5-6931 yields 2.0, 19.4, 17.6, 17.2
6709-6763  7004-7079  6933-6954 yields 1.4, 20.5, 17.2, 17.5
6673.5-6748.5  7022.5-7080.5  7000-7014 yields 1.4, 19.8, 16.3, 17.9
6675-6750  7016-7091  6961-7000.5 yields 1.2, 19.9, 17.4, 17.5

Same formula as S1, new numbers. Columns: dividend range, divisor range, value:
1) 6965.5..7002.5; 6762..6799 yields 1.02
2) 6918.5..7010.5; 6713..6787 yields 0.93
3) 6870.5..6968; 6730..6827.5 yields 0.98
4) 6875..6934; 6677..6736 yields 0.96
